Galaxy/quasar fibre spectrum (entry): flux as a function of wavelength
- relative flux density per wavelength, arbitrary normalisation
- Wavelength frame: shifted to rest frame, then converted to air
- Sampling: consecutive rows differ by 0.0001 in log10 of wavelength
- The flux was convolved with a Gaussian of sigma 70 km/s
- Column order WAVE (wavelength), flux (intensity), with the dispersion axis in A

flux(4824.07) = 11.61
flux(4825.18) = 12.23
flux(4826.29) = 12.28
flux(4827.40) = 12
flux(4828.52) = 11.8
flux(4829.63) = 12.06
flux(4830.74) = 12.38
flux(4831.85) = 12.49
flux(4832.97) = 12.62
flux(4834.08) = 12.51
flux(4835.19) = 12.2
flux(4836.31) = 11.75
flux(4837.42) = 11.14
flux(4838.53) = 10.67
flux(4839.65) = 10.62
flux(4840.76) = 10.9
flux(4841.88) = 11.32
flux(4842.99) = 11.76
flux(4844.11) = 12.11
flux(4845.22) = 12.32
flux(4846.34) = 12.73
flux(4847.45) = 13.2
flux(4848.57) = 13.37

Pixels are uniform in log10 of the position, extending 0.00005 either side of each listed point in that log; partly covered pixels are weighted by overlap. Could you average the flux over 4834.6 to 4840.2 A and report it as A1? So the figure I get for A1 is 11.3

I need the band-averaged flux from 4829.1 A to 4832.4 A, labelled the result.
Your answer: 12.3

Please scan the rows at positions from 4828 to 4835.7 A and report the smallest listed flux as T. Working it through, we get 11.8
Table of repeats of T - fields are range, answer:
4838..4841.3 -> 10.62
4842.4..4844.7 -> 11.76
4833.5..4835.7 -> 12.2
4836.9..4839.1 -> 10.67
